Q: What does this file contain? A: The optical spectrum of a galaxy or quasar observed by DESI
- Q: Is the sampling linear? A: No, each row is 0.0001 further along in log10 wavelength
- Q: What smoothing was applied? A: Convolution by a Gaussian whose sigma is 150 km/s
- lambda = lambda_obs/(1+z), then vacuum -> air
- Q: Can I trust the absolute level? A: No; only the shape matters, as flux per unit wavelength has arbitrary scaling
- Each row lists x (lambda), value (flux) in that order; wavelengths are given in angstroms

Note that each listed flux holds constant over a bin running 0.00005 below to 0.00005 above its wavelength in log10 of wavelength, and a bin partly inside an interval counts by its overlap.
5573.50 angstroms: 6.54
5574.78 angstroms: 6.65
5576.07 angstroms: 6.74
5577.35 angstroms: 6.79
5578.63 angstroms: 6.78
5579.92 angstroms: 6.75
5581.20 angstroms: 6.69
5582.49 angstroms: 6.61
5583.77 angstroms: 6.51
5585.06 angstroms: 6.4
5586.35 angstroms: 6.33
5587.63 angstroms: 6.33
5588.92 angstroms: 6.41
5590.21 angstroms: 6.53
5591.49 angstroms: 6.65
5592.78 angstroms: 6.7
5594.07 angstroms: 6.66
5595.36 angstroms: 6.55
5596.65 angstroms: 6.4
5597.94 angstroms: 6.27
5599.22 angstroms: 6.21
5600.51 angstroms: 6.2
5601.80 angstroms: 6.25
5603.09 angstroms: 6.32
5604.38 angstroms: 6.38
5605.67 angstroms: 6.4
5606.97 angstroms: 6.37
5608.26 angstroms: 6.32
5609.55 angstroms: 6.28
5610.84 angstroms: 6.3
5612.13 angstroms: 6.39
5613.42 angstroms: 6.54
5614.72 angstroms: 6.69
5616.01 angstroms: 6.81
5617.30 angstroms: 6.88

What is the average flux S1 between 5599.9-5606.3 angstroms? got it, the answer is 6.31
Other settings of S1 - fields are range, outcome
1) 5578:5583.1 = 6.7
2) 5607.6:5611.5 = 6.31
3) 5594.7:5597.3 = 6.46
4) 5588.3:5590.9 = 6.49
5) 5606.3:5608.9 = 6.33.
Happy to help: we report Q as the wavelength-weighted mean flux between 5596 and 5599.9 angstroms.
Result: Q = 6.3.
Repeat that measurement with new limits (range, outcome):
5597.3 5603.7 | 6.26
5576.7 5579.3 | 6.79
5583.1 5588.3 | 6.39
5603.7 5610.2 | 6.35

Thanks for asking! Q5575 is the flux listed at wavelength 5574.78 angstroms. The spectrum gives 6.65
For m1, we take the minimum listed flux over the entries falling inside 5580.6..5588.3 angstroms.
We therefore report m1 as 6.33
